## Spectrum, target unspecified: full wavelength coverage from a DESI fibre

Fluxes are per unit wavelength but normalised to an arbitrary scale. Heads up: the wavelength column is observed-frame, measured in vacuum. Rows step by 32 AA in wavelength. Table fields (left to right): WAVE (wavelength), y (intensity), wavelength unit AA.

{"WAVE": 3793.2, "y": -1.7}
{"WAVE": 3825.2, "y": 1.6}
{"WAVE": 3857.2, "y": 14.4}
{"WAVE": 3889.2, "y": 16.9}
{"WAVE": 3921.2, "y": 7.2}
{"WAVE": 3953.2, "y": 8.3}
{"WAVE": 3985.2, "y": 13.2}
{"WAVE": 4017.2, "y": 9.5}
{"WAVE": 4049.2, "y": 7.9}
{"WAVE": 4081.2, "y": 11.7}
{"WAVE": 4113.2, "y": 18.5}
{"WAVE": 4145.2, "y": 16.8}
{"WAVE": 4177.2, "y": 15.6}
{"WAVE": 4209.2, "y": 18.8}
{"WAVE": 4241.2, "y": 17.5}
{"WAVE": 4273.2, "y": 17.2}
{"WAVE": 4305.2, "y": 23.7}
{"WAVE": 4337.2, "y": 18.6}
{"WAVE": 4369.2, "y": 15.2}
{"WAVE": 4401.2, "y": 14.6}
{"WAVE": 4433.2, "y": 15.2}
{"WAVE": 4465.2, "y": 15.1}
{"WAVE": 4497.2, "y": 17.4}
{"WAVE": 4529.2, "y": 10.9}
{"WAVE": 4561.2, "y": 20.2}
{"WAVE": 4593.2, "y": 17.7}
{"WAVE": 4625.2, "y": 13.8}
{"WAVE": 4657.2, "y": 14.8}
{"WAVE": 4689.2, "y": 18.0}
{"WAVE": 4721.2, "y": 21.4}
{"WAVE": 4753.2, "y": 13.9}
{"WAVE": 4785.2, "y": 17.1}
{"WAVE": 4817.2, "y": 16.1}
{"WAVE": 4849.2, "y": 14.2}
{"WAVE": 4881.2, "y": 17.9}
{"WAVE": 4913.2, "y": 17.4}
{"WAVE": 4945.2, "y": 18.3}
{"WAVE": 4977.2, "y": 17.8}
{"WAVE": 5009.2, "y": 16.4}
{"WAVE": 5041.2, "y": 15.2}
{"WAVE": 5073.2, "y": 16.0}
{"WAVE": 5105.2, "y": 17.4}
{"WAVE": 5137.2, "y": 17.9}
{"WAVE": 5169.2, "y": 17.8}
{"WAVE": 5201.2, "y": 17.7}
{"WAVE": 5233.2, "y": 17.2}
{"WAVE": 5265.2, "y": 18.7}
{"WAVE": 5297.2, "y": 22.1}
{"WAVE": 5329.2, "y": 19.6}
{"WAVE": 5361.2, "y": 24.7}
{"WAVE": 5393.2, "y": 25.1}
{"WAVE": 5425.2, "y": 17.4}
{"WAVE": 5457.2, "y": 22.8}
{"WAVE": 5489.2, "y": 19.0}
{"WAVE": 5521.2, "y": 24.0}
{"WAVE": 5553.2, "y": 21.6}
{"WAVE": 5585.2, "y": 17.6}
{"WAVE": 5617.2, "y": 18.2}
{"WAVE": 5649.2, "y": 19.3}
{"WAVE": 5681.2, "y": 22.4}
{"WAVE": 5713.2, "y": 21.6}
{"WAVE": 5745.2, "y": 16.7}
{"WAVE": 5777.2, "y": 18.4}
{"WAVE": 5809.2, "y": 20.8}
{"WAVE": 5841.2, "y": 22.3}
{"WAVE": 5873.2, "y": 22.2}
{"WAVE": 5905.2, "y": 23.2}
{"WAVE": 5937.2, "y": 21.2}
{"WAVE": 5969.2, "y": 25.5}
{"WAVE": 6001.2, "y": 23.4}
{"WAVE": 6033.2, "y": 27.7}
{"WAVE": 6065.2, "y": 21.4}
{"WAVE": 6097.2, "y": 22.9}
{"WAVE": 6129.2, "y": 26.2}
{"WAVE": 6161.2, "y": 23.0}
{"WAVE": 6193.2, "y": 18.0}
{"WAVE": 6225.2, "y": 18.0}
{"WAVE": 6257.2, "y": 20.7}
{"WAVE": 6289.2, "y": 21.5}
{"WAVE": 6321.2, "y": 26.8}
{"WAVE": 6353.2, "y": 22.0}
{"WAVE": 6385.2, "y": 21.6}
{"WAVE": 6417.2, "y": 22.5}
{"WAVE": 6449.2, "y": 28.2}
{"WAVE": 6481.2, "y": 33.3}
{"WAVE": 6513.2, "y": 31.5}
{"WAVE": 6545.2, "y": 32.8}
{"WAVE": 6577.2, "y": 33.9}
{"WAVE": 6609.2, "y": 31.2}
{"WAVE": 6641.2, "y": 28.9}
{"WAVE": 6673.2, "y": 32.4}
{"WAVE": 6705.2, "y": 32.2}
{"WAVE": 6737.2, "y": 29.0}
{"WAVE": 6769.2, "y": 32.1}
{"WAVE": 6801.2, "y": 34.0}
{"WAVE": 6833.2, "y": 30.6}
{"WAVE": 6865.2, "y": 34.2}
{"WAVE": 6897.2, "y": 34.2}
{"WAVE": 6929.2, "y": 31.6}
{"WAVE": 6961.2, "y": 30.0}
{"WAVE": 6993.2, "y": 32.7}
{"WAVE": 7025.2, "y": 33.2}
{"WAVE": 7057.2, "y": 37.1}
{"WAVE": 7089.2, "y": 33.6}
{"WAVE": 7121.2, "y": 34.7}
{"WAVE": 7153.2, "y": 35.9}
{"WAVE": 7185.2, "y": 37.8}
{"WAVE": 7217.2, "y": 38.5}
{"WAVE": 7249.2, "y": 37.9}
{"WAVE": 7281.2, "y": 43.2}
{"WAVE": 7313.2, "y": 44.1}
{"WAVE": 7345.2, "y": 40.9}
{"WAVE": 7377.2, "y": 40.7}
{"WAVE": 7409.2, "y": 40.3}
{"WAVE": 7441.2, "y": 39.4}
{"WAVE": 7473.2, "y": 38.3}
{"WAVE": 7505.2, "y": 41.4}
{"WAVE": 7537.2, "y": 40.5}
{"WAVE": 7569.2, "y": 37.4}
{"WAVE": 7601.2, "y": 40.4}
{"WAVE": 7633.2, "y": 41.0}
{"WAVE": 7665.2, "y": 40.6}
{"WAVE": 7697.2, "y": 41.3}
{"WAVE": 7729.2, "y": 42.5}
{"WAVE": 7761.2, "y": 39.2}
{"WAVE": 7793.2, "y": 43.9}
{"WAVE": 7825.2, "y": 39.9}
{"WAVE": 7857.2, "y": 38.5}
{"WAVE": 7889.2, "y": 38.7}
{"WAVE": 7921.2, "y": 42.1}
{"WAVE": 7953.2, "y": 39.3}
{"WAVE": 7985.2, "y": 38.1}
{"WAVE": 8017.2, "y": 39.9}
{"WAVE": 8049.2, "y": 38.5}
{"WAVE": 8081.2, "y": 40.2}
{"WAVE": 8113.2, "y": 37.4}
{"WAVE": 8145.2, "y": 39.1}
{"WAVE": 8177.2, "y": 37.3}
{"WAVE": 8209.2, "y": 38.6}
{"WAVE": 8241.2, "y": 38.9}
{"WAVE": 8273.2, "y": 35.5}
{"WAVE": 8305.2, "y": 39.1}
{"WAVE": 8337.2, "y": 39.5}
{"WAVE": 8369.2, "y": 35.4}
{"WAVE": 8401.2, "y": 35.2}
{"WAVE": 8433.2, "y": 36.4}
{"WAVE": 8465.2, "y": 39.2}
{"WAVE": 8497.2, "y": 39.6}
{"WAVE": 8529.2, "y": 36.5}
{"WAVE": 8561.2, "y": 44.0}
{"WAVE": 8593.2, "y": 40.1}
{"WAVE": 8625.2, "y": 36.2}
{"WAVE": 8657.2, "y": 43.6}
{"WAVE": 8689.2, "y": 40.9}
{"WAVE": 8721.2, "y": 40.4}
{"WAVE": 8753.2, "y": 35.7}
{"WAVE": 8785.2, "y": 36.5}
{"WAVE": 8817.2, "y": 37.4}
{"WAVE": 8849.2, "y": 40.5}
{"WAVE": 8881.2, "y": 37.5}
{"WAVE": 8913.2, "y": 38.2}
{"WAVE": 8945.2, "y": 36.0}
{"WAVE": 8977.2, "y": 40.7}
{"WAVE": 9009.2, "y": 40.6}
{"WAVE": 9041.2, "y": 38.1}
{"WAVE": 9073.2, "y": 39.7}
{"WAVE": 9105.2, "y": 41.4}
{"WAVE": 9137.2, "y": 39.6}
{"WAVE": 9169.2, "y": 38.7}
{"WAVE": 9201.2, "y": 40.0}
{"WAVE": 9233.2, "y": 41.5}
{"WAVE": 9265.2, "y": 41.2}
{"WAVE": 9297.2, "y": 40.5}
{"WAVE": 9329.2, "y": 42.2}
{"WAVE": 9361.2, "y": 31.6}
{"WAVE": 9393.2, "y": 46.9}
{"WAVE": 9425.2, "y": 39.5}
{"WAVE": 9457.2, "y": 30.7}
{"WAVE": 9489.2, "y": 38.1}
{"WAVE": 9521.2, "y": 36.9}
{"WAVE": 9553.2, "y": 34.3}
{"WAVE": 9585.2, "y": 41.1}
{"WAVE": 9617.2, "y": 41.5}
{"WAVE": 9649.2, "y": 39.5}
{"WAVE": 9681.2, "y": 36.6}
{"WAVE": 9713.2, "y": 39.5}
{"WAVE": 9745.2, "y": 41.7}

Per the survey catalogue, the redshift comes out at 0.619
